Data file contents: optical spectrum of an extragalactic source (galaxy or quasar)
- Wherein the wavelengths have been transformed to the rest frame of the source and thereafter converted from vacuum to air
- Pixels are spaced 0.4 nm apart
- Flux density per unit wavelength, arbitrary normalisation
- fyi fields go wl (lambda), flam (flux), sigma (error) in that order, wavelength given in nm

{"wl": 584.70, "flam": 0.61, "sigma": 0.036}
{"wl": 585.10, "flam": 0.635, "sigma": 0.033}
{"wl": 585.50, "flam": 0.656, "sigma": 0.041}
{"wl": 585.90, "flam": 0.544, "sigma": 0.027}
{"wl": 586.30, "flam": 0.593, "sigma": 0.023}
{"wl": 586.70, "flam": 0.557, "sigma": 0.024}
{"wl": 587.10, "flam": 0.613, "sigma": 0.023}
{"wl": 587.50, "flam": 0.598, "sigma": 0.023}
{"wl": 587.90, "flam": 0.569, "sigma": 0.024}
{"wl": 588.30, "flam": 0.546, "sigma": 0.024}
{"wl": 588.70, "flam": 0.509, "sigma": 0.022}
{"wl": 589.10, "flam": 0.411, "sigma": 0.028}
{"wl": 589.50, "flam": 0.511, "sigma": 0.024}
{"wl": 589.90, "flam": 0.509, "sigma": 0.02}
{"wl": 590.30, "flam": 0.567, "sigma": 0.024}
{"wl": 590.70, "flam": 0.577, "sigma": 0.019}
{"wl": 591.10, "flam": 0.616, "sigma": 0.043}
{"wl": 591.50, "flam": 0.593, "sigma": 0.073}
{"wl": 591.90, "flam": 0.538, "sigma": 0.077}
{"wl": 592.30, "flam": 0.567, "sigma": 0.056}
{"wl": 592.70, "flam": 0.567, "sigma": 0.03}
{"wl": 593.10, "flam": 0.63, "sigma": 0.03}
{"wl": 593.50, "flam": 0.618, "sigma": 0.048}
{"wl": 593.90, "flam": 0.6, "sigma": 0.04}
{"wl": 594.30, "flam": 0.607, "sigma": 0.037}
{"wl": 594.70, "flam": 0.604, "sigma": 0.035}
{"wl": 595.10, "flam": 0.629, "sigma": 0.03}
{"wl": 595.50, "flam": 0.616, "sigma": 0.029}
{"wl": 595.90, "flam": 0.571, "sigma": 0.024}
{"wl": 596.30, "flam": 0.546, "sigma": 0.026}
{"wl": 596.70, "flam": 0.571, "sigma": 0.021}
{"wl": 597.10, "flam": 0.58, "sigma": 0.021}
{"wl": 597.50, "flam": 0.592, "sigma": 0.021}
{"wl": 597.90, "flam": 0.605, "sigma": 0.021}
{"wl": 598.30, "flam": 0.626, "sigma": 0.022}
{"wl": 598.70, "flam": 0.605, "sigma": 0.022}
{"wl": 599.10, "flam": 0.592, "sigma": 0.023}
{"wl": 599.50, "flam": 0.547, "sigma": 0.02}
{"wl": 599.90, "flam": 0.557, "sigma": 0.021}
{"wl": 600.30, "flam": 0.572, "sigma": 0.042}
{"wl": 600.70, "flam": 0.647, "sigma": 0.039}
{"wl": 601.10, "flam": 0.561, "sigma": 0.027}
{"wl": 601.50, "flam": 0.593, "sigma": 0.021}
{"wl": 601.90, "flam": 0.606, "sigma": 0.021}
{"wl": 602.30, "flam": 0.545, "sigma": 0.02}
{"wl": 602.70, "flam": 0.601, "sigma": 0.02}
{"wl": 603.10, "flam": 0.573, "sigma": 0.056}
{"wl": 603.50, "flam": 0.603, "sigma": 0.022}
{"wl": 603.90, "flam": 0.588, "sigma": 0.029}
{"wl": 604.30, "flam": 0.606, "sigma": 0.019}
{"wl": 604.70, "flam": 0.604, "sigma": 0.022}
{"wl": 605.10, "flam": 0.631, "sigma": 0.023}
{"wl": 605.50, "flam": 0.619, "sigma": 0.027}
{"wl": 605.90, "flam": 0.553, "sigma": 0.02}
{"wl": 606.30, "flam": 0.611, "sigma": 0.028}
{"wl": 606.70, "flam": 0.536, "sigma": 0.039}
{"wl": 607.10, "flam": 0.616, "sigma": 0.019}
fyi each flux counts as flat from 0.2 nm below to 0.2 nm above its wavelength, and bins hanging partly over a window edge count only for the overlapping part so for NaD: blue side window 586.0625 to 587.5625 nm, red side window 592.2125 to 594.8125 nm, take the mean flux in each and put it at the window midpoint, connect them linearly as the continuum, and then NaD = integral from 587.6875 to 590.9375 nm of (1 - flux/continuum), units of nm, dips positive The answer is 0.37 nm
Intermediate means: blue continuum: 0.588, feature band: 0.526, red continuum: 0.6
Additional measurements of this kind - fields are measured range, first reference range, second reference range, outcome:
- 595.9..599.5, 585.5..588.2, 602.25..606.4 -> 0.03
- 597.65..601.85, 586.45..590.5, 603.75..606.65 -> -0.09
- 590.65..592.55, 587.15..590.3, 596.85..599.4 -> -0.10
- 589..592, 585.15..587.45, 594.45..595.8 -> 0.29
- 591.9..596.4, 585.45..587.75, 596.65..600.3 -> -0.06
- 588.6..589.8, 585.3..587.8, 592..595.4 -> 0.24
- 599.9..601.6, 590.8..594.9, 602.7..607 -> 0.01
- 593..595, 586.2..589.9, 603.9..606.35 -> -0.17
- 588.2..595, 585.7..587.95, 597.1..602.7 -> 0.22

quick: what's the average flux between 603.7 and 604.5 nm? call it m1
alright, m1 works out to 0.597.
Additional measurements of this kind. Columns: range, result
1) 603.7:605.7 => 0.61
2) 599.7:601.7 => 0.586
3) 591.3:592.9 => 0.566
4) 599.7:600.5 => 0.564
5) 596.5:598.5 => 0.595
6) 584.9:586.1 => 0.612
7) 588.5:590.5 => 0.501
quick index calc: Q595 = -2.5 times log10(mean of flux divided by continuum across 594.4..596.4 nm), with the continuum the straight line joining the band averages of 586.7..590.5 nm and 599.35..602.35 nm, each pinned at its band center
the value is -0.06 mag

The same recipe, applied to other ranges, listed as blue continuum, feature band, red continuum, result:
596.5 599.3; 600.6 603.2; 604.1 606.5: 0.02 mag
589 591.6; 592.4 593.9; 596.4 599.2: -0.07 mag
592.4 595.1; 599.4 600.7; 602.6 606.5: 0.05 mag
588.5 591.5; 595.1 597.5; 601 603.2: -0.05 mag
